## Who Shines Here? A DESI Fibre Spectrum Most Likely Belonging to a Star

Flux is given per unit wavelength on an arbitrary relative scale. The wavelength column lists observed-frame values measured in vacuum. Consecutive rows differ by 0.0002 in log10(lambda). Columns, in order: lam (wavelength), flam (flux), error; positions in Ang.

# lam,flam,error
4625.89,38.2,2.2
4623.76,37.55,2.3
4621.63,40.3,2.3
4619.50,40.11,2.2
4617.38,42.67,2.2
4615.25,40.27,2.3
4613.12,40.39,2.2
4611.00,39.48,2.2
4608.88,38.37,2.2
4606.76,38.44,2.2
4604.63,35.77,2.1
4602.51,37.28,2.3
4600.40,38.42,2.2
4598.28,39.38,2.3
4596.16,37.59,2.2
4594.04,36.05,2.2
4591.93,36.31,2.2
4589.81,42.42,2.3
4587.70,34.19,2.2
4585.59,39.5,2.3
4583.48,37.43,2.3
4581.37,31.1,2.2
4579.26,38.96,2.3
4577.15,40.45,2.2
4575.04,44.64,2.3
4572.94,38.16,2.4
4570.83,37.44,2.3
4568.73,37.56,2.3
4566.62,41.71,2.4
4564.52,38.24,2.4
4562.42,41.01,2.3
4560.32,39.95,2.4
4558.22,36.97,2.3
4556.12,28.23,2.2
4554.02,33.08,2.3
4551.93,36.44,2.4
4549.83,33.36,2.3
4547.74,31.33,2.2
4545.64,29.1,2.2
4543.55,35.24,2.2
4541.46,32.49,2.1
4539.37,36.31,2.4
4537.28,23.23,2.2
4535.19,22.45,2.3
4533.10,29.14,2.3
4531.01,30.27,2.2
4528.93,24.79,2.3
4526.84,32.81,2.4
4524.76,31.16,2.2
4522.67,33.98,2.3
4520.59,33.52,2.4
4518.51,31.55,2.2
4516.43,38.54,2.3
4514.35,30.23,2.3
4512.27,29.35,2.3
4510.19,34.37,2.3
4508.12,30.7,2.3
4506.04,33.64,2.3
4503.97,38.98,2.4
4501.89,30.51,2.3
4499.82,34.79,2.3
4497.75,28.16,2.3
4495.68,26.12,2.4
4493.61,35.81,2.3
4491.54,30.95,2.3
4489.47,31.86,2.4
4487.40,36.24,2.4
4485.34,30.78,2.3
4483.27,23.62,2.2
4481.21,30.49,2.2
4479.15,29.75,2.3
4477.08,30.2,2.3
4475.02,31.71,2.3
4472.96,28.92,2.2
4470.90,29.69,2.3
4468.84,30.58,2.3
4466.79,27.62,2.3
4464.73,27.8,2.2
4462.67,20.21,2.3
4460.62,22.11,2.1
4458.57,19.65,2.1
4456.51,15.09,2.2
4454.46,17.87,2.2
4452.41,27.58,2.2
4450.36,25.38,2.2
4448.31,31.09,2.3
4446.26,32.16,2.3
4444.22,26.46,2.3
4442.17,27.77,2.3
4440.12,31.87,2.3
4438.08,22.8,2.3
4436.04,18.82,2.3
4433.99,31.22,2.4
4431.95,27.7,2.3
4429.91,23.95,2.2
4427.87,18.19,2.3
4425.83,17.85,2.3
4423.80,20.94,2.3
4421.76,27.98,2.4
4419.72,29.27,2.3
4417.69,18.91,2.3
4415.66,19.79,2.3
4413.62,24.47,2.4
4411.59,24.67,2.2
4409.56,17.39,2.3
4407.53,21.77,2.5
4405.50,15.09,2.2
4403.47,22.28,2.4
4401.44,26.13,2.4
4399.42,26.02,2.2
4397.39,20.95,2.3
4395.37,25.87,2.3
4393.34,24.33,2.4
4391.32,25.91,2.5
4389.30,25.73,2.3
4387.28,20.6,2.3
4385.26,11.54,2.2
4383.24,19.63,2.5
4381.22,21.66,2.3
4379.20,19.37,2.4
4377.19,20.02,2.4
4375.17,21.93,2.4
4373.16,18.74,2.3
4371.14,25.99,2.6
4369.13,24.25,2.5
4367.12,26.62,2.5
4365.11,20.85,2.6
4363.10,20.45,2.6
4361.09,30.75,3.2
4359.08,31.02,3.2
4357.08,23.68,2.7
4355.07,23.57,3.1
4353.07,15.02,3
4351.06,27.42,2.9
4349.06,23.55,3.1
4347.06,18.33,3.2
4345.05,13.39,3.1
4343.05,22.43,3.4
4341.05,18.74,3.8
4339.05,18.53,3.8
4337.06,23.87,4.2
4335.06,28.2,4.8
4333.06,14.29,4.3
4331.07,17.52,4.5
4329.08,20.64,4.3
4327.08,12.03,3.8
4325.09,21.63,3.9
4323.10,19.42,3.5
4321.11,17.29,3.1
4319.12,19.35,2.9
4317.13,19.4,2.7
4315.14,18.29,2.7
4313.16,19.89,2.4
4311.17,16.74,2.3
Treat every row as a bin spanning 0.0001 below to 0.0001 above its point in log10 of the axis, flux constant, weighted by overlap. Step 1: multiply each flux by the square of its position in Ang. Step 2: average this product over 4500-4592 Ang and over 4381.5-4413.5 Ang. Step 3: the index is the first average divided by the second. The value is 1.7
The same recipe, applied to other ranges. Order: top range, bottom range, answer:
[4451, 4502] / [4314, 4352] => 1.51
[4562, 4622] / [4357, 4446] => 1.81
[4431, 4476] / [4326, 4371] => 1.26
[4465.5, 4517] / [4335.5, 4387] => 1.53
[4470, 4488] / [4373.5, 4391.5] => 1.54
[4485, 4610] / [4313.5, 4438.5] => 1.71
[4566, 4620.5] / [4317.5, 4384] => 2.03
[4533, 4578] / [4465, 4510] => 1.16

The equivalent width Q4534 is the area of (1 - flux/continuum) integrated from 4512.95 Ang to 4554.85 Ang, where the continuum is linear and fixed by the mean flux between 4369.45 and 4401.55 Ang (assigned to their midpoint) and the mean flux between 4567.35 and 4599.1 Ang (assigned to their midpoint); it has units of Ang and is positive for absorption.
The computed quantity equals 3.3 Ang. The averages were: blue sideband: 22.1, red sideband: 38.1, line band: 31.4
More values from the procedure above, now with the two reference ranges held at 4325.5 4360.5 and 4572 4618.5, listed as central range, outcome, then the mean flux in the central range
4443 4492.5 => 3.7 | 27.4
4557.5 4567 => -0.9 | 39.5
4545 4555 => 0.7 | 32.8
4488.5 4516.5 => -0.2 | 32.2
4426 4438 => 1.6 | 23.4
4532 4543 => 1.7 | 29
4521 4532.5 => 1.0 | 30.7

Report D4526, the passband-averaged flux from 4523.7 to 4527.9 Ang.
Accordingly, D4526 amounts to 31.9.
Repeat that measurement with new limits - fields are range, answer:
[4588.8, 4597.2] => 38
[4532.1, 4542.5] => 28.7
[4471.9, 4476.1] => 30.3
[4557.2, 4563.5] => 39.3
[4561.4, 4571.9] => 39.2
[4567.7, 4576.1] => 39.5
